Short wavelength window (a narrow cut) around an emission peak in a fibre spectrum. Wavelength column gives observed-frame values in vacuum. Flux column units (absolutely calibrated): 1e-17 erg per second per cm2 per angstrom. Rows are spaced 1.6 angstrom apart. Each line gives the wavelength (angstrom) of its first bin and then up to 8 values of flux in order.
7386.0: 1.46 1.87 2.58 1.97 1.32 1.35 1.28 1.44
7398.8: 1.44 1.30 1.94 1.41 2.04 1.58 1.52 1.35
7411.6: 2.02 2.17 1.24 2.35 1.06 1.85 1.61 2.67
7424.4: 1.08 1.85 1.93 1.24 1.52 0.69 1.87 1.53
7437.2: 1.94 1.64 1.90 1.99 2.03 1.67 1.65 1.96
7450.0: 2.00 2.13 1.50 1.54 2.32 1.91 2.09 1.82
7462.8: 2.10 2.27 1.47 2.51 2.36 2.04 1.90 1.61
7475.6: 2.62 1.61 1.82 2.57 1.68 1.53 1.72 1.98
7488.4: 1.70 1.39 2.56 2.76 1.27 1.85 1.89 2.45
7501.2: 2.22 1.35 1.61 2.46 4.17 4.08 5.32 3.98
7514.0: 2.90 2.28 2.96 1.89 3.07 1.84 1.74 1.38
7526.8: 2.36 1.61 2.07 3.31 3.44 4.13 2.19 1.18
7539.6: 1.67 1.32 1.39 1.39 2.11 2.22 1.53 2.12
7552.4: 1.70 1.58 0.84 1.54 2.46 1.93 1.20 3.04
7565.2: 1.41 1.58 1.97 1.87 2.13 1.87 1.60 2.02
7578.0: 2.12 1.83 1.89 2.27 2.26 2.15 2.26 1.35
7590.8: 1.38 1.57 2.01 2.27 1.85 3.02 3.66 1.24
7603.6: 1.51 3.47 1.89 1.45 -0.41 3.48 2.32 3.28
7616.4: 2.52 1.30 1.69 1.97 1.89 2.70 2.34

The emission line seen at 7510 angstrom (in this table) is H-alpha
